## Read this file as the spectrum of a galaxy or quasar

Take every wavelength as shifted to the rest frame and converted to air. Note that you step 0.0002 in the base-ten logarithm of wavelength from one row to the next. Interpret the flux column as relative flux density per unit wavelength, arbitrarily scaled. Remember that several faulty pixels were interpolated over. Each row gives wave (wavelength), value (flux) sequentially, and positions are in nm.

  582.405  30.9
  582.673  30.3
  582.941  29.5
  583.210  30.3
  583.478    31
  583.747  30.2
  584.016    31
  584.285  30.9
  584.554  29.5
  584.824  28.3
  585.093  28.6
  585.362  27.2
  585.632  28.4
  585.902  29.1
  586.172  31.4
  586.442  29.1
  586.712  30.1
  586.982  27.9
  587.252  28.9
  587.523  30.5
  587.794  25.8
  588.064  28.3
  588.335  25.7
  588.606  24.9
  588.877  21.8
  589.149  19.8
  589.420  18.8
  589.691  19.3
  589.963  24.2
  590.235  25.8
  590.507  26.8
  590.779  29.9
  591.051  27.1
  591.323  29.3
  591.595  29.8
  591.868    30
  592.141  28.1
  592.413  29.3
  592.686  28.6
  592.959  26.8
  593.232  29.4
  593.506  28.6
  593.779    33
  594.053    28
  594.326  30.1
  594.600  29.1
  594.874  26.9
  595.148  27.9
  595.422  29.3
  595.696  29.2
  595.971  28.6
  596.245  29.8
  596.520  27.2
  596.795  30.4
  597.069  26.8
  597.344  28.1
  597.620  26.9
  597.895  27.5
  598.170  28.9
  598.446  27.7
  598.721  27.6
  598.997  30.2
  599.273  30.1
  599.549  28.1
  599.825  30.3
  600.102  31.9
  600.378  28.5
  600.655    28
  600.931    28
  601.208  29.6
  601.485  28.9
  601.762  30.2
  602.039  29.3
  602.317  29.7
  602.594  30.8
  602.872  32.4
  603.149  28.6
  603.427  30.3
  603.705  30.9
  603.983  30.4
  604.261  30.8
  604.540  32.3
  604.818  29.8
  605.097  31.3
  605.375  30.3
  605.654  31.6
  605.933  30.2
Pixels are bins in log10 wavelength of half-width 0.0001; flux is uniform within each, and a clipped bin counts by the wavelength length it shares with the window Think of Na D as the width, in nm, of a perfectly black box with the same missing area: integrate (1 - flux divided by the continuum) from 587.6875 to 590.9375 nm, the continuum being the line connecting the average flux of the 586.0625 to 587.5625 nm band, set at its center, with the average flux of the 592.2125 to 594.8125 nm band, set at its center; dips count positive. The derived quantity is 0.57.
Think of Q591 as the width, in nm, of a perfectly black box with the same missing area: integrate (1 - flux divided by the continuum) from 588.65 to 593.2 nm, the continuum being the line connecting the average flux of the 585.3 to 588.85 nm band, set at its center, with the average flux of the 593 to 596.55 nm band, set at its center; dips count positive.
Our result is 0.40 nm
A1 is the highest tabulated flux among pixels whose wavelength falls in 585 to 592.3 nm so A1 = 31.4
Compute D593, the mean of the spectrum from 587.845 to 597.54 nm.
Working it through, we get 27.3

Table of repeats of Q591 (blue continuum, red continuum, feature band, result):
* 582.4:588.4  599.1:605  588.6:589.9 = 0.385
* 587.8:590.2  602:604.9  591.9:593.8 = -0.289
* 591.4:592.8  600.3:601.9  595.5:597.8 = 0.051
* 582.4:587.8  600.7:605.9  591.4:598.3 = 0.271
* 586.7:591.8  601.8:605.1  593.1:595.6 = -0.139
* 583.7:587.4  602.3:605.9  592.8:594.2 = 0.036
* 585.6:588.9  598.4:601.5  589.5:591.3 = 0.175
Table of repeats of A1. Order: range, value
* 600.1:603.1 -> 32.4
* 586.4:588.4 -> 30.5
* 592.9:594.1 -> 33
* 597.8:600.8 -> 31.9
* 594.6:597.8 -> 30.4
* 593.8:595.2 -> 30.1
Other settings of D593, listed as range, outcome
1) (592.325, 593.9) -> 29.2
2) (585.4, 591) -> 26.3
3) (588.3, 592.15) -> 25.3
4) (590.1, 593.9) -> 28.7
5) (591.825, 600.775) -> 28.8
